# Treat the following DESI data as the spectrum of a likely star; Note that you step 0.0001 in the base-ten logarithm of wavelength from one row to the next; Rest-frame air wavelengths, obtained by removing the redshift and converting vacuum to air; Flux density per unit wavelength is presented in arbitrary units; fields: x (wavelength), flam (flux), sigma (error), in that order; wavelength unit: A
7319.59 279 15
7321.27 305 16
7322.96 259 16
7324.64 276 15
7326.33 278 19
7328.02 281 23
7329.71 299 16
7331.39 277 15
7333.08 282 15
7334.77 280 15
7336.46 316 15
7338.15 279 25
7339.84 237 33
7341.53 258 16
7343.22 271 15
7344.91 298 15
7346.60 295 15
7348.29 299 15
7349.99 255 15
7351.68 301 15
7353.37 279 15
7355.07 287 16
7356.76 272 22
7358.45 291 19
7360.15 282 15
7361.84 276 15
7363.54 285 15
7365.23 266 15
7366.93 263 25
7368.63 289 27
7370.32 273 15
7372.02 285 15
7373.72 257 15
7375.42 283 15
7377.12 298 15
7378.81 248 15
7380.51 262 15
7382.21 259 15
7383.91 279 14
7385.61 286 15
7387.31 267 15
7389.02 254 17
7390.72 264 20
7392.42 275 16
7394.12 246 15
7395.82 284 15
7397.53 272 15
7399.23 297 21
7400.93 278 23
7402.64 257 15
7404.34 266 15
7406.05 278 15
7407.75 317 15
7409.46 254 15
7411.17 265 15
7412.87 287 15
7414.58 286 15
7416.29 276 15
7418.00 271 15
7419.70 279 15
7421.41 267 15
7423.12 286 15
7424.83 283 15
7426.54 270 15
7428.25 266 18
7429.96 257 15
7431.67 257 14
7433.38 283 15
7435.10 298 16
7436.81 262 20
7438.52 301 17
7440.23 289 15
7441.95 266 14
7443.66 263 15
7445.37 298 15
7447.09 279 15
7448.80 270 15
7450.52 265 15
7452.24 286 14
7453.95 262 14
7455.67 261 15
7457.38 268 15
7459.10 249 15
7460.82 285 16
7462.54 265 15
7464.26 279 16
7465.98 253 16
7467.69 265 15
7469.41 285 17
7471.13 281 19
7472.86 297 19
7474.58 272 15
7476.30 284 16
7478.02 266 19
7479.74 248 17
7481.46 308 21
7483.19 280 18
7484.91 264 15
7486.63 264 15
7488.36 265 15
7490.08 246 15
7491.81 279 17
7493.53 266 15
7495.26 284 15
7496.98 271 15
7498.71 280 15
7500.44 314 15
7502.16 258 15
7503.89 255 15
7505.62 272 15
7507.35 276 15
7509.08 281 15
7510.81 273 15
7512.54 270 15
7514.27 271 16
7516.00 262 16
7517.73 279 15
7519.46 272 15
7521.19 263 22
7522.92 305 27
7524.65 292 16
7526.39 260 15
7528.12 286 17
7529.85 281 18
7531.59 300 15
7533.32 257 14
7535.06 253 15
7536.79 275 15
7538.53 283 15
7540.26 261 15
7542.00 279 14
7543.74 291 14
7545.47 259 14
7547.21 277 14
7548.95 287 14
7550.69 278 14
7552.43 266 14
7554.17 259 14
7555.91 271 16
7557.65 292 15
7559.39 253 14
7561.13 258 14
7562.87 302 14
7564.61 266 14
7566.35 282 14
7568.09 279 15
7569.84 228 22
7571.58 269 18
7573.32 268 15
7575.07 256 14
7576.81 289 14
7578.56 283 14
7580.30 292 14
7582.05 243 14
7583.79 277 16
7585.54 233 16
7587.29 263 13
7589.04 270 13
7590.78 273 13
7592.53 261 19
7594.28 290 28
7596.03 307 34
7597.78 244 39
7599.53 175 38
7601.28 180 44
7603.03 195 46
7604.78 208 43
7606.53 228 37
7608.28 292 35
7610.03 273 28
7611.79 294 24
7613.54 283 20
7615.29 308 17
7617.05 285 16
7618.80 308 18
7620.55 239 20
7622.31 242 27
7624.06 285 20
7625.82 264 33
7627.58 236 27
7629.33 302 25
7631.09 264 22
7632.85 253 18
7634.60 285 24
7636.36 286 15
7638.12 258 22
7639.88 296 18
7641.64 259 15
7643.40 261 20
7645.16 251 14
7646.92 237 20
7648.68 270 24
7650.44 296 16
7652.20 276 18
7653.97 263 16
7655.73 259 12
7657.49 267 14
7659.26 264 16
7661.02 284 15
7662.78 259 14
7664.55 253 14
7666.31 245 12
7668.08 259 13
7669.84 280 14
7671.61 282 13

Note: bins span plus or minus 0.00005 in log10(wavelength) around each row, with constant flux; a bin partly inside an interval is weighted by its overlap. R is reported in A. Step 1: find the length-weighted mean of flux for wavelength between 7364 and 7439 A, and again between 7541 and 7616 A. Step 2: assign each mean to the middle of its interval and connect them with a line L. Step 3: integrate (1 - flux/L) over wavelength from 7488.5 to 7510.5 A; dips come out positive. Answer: -0.4 A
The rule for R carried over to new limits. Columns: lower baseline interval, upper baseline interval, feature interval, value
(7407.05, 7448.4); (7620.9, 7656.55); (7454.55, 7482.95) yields 0.2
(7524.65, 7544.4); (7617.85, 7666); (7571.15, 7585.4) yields 0.1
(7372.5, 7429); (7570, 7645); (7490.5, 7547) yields -1.6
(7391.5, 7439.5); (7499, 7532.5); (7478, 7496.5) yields 0.4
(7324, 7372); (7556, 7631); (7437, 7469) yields 0.1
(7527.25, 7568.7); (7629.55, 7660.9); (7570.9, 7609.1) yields 2.5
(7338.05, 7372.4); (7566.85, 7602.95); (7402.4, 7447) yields -0.8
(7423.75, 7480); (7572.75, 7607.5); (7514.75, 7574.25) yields -3.3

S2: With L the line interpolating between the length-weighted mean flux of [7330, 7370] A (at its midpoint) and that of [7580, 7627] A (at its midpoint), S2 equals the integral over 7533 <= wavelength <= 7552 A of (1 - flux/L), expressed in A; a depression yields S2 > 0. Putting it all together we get -0.6 A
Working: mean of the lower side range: 280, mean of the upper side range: 259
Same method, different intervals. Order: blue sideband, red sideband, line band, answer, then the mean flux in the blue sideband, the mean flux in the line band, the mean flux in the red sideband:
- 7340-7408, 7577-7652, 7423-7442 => -0.3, 276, 277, 263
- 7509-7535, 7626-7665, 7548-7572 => 0.2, 276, 271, 267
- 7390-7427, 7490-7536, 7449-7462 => 0.3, 275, 268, 275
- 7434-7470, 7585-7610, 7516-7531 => -1.1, 274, 279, 245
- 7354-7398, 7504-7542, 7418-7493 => 0.2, 273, 273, 275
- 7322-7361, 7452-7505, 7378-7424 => 0.7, 281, 273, 272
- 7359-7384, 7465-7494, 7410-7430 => -0.1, 274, 275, 272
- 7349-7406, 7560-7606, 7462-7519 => -1.8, 274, 273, 257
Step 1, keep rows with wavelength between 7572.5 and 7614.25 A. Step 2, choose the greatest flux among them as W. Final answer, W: 307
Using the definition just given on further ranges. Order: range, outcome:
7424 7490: 308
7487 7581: 314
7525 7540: 300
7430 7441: 301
